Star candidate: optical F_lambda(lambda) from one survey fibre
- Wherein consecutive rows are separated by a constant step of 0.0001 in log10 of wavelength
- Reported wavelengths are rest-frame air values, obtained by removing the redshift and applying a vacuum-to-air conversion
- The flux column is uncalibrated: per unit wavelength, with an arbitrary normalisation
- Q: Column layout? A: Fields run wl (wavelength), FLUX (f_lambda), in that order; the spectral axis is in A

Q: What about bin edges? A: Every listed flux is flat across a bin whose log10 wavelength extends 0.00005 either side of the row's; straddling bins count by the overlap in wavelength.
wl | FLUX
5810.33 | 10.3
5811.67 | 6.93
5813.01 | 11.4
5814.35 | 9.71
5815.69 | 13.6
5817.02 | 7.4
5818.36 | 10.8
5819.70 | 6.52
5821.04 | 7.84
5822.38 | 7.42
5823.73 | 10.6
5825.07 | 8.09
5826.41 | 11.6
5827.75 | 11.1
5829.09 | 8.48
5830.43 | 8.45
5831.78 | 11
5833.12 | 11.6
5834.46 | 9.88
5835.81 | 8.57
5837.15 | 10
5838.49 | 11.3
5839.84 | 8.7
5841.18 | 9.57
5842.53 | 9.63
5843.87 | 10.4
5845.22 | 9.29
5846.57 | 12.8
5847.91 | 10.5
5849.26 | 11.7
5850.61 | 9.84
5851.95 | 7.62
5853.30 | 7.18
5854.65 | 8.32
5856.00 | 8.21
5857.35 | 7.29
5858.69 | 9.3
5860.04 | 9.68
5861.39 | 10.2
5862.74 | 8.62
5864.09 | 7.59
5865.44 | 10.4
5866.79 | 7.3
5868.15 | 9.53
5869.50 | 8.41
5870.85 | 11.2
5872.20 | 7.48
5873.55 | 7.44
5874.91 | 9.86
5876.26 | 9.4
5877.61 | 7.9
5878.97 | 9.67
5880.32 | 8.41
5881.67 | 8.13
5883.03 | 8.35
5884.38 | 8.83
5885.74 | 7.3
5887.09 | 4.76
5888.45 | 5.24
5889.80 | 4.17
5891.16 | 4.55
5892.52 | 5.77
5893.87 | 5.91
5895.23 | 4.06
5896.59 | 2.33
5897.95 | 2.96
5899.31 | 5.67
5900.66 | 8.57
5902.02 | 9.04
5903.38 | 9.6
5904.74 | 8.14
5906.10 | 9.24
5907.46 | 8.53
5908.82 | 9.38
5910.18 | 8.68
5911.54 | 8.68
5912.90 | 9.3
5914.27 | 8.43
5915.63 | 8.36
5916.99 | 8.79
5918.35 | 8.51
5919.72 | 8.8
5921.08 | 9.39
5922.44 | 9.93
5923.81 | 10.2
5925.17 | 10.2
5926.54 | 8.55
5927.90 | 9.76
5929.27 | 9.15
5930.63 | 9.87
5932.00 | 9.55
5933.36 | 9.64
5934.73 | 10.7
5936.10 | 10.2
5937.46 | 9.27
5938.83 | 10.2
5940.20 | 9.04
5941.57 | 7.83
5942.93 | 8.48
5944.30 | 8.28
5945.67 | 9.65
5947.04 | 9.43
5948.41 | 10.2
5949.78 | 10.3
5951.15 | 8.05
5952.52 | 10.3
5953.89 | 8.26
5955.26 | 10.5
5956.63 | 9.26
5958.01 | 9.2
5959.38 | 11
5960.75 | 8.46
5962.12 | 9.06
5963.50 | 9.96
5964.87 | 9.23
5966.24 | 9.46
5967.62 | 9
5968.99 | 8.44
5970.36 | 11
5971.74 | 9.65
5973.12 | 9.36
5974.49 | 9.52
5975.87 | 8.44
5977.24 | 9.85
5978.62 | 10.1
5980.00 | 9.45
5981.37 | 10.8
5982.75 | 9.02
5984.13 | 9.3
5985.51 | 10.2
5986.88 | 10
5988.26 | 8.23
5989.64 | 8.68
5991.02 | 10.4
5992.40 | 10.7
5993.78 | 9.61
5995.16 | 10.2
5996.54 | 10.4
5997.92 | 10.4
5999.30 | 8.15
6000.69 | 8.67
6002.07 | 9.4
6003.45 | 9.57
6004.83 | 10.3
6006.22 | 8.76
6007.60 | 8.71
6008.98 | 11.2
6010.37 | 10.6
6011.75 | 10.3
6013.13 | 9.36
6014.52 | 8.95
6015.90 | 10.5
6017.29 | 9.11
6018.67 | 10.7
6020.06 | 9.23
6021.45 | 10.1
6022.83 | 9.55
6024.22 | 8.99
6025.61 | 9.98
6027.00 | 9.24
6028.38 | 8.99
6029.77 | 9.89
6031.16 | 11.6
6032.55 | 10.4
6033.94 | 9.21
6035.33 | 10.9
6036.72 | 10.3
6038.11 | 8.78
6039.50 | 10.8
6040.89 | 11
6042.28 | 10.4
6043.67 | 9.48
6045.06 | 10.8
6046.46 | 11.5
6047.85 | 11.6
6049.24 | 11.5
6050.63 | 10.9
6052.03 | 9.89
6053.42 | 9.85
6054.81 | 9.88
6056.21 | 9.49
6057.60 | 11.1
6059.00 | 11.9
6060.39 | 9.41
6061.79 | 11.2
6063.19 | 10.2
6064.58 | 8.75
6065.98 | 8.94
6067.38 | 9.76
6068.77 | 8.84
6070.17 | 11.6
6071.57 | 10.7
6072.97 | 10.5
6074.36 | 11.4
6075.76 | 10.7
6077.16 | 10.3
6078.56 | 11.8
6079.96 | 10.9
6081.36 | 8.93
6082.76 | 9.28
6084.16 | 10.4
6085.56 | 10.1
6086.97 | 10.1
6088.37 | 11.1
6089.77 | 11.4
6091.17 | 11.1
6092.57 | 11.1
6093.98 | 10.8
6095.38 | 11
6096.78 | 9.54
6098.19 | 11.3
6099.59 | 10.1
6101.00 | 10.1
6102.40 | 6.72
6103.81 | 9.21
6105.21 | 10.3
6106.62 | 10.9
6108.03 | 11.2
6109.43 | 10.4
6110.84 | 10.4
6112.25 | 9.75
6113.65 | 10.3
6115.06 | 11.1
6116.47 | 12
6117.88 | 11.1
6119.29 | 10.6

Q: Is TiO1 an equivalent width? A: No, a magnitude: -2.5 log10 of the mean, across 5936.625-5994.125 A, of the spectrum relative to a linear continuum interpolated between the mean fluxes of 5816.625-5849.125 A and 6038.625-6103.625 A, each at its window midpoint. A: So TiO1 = 0.07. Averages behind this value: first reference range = 9.7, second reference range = 10.4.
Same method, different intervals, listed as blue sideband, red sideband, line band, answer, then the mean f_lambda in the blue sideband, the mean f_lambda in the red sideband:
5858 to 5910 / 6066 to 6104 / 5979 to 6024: -0.05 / 7.72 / 10.3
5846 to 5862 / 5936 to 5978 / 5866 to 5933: 0.17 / 9.37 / 9.37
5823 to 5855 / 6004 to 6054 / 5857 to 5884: 0.12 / 9.85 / 10.1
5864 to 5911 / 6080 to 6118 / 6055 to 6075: -0.04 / 7.54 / 10.4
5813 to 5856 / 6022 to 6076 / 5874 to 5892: 0.30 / 9.67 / 10.3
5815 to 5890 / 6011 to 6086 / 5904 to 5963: 0.03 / 9.04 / 10.2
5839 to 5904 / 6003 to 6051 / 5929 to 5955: -0.05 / 8.1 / 10.1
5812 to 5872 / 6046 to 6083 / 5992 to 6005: 0.05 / 9.48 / 10.4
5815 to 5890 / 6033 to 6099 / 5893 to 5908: 0.36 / 9.04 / 10.4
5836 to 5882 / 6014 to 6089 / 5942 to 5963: 0.04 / 9.2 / 10.2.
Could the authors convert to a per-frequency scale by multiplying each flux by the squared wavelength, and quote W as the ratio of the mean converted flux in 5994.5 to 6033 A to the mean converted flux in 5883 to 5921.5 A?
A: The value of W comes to 1.4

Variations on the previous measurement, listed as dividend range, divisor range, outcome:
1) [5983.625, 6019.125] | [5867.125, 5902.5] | 1.42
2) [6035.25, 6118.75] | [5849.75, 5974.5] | 1.28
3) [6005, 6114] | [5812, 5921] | 1.27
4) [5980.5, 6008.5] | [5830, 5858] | 1.05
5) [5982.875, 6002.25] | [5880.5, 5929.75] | 1.28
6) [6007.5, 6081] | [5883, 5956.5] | 1.28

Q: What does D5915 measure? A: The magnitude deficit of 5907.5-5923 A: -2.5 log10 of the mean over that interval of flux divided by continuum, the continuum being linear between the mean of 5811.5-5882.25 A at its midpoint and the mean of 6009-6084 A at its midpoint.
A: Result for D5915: 0.08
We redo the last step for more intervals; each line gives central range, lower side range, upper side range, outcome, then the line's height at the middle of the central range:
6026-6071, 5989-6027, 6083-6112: -0.03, 9.99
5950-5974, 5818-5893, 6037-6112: 0.01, 9.57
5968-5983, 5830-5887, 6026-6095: 0.03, 9.87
